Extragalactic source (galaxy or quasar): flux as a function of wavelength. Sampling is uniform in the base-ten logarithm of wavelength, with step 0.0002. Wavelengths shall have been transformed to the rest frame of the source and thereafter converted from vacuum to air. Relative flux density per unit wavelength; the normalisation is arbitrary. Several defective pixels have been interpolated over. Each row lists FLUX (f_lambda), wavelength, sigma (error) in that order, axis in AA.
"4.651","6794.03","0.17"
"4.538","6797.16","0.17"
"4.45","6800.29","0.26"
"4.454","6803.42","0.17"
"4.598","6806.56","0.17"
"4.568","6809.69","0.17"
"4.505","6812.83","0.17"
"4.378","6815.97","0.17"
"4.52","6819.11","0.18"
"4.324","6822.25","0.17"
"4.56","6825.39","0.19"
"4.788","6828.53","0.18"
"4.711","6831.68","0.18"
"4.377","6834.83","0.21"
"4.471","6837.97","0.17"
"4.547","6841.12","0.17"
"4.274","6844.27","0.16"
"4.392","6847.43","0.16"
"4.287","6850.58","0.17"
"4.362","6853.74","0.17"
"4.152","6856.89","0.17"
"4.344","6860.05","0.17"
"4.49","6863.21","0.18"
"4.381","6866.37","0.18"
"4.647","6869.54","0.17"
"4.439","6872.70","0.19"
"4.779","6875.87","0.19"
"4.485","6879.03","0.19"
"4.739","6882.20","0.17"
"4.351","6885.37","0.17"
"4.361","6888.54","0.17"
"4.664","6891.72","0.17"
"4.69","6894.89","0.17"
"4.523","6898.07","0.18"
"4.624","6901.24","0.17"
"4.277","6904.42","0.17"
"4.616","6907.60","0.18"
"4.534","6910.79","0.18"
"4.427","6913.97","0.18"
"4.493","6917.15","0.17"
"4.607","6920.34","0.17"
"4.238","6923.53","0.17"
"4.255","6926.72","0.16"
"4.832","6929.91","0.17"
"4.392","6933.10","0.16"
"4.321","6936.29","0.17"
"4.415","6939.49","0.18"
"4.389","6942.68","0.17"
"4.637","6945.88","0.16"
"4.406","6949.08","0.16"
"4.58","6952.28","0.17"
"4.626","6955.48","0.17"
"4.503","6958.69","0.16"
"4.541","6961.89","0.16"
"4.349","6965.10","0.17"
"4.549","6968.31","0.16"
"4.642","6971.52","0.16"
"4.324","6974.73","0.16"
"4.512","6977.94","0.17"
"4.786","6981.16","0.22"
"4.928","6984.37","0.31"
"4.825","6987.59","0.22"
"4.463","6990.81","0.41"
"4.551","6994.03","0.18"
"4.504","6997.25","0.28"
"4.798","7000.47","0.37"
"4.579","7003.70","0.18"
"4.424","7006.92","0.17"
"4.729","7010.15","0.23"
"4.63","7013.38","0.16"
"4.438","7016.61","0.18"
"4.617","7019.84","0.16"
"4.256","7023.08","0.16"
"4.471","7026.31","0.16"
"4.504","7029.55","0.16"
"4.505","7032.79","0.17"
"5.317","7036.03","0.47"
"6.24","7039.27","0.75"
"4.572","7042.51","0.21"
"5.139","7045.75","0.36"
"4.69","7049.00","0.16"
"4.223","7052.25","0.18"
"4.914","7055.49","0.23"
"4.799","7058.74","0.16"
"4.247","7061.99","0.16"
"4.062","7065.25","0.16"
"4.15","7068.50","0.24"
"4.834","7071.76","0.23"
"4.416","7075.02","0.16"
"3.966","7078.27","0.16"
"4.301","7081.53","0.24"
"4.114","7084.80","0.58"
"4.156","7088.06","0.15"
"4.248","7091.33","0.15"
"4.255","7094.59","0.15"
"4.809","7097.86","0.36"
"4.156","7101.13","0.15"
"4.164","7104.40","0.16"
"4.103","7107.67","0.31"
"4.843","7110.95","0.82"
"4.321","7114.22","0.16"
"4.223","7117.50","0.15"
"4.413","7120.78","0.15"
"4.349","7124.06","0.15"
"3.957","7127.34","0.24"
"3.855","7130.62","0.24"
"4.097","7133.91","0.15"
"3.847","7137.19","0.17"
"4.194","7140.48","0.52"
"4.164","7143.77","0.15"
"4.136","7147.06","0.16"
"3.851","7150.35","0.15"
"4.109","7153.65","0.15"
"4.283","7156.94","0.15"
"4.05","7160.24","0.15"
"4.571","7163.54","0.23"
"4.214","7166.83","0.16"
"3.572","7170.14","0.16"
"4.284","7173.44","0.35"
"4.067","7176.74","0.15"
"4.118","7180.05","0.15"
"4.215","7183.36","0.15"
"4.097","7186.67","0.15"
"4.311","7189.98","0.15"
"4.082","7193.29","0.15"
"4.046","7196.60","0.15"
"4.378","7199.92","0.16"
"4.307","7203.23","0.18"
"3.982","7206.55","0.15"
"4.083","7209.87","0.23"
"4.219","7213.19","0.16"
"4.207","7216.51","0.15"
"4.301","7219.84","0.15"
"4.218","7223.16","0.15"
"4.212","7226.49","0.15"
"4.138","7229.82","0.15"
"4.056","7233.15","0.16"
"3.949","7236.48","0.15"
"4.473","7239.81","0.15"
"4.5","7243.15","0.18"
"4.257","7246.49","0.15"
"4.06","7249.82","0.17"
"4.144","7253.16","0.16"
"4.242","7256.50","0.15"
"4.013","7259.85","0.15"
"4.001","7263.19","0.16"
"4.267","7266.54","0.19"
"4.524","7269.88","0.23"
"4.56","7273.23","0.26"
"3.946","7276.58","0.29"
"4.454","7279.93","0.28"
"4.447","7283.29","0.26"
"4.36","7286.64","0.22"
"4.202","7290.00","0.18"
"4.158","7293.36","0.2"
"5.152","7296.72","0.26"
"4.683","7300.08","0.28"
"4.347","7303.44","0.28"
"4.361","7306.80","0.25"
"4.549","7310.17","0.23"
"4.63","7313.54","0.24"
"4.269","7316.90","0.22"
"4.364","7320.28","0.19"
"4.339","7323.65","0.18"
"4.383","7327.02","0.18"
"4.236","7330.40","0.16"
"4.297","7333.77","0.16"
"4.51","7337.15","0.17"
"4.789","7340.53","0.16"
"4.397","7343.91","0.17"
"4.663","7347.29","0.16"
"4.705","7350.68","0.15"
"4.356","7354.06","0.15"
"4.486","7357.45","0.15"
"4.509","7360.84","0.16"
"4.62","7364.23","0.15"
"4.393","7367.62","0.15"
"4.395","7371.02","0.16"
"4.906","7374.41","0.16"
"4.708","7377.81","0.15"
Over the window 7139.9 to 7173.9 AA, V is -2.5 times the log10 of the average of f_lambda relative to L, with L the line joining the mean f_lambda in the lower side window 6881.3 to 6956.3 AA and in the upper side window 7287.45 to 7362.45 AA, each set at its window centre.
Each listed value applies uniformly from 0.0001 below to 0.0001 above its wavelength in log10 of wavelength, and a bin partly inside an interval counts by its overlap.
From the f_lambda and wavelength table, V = 0.09 mag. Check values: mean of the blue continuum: 4.5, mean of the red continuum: 4.47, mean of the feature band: 4.12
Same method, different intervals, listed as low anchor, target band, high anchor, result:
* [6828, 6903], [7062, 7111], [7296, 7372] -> 0.05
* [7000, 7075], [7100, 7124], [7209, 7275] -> 0.04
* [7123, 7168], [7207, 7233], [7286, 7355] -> 0.02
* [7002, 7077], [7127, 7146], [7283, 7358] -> 0.14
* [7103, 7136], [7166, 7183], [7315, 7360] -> 0.06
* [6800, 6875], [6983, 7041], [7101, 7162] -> -0.10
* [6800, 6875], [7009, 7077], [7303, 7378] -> -0.04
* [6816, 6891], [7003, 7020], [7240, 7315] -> -0.03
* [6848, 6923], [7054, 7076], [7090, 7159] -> -0.05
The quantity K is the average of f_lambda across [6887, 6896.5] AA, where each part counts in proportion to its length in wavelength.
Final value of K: 4.57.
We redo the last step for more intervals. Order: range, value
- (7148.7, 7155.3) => 3.98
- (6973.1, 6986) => 4.64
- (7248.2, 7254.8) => 4.1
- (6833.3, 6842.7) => 4.47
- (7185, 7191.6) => 4.2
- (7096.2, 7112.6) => 4.41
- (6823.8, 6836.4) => 4.61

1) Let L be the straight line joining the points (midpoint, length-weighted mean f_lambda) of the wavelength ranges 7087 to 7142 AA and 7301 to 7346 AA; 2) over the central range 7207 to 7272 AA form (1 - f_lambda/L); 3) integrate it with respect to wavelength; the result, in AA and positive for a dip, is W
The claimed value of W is 2.2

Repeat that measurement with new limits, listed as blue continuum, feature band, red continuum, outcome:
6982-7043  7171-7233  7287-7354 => 5.31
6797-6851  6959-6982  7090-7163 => -0.88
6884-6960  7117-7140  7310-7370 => 1.93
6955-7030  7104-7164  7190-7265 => 2.13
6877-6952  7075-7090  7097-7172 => 0.30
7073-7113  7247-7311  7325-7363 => 1.46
